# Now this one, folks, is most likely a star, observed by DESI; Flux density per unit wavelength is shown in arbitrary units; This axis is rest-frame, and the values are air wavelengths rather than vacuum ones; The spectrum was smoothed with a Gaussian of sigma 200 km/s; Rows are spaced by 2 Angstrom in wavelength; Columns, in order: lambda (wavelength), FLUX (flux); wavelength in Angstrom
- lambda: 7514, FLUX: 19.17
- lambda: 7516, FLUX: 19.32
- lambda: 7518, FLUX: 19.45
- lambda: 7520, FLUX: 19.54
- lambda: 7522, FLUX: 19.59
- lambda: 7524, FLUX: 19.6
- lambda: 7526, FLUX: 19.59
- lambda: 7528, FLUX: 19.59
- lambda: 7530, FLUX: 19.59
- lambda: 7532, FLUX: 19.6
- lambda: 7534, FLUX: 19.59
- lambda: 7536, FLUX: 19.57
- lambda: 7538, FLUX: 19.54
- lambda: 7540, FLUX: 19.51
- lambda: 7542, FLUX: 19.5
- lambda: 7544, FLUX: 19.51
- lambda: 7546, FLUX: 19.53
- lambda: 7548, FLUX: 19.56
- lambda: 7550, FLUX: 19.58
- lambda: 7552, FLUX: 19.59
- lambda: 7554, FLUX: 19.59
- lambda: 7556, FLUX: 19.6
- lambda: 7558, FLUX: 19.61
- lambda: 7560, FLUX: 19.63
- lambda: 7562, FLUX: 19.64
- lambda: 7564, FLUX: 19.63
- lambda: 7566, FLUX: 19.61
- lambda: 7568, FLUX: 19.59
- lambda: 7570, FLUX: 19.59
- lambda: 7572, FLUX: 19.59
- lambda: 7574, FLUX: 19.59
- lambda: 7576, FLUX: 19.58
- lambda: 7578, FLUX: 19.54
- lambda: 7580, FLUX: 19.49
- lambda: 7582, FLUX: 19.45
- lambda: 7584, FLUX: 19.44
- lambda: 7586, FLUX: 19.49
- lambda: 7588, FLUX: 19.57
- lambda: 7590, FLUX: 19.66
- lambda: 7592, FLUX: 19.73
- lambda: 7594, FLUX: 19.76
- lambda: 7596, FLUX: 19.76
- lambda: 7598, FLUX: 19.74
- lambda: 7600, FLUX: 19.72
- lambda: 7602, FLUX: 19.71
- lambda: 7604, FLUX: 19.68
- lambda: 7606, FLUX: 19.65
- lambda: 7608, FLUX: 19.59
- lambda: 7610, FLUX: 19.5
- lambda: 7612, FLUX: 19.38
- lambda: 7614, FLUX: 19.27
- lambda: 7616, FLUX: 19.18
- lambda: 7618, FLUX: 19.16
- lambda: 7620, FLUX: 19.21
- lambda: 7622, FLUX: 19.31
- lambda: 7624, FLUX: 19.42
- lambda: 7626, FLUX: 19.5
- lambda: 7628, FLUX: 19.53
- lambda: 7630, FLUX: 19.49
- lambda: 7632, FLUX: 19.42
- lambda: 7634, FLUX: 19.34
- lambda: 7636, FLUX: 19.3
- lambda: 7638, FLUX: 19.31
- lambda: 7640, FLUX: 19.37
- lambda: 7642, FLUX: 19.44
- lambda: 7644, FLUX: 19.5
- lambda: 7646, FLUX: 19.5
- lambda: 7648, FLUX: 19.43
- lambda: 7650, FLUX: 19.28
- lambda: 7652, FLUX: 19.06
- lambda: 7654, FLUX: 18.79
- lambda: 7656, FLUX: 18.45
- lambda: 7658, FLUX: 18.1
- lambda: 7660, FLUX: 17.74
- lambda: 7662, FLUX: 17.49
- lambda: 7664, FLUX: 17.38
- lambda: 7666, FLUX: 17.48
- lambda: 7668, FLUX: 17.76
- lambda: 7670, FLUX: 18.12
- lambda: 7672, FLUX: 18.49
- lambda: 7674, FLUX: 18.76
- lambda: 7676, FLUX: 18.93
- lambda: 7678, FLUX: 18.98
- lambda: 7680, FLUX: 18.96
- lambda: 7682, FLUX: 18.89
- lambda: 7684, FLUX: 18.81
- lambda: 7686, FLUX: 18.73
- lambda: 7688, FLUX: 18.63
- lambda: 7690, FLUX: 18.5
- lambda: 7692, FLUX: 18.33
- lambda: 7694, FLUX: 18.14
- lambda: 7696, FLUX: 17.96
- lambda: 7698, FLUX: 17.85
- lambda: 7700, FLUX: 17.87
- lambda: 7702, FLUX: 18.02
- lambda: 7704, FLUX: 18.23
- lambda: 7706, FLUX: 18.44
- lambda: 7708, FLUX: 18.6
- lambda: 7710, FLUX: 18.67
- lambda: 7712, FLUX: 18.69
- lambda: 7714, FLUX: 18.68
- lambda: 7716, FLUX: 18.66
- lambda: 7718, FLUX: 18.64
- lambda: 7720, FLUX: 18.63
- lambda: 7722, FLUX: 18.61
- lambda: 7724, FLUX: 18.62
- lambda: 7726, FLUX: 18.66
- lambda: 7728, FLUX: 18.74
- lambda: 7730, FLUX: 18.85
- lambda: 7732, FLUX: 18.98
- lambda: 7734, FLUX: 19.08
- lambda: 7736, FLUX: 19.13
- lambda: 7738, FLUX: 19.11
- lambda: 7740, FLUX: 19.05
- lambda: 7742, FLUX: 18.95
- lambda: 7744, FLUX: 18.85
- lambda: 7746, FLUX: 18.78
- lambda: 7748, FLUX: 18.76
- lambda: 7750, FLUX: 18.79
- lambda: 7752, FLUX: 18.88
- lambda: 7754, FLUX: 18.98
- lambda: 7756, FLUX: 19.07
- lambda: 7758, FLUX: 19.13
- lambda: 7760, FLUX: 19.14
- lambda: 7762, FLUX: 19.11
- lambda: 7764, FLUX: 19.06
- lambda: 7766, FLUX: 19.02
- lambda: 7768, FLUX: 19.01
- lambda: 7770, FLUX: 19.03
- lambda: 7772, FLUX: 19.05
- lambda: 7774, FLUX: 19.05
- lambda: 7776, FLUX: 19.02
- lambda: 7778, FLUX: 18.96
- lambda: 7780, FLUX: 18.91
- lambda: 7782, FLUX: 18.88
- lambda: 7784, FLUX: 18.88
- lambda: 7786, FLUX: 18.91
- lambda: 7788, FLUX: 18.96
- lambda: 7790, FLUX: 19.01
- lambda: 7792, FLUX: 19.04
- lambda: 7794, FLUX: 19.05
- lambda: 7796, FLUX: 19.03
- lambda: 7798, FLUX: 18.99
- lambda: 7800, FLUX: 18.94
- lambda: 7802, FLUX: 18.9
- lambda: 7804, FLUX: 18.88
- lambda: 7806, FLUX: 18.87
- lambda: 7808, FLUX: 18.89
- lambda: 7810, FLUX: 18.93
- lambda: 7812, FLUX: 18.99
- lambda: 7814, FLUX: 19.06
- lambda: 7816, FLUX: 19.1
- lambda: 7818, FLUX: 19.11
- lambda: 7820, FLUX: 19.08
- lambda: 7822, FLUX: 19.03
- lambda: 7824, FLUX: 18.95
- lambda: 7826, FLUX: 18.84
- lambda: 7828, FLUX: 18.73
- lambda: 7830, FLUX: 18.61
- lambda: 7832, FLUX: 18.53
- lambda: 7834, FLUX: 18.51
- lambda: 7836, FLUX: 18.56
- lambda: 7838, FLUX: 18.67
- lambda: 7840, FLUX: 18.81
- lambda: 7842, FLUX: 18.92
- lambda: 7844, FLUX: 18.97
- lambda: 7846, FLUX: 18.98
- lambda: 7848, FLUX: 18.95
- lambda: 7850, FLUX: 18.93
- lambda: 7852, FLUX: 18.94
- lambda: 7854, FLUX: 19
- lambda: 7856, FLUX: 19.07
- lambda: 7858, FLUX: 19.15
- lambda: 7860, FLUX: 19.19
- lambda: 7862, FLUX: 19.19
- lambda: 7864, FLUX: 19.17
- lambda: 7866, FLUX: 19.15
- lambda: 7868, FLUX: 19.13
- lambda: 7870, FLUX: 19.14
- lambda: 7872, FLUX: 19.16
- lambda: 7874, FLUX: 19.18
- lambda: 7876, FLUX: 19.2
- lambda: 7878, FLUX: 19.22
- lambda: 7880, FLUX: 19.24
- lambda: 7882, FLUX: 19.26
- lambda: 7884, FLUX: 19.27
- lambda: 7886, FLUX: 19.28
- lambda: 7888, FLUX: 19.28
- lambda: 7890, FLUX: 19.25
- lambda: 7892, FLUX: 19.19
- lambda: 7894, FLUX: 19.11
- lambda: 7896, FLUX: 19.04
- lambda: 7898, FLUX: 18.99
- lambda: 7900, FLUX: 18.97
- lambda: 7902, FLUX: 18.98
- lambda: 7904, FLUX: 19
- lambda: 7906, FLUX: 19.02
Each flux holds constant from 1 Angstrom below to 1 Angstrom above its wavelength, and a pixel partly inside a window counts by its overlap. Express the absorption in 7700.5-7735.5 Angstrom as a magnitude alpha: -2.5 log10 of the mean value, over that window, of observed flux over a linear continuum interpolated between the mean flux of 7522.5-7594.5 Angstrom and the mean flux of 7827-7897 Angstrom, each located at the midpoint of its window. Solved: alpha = 0.038 mag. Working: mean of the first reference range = 19.6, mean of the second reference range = 19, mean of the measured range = 18.6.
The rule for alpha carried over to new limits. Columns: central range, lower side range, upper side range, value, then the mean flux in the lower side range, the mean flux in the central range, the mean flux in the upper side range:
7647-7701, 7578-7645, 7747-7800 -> 0.05 mag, 19.5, 18.4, 19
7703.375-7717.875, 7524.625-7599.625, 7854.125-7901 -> 0.05 mag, 19.6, 18.6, 19.2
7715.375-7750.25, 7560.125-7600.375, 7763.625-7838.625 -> 0.02 mag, 19.6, 18.8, 18.9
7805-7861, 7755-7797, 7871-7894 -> 0.01 mag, 19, 18.9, 19.2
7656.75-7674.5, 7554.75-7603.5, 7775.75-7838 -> 0.08 mag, 19.6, 17.9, 18.9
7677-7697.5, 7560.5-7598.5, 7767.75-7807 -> 0.04 mag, 19.6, 18.6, 19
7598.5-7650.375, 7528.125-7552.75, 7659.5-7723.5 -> -0.03 mag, 19.6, 19.4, 18.4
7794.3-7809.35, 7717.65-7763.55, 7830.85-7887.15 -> 0.00 mag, 18.9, 18.9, 19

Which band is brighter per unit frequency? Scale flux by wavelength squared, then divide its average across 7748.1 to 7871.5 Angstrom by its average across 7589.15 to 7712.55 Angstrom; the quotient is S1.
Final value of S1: 1.04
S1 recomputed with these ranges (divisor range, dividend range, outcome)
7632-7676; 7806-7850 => 1.06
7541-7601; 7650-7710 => 0.96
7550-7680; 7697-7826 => 1.02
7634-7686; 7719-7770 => 1.03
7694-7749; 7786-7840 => 1.04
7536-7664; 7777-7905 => 1.04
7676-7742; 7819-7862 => 1.05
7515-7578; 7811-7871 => 1.05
